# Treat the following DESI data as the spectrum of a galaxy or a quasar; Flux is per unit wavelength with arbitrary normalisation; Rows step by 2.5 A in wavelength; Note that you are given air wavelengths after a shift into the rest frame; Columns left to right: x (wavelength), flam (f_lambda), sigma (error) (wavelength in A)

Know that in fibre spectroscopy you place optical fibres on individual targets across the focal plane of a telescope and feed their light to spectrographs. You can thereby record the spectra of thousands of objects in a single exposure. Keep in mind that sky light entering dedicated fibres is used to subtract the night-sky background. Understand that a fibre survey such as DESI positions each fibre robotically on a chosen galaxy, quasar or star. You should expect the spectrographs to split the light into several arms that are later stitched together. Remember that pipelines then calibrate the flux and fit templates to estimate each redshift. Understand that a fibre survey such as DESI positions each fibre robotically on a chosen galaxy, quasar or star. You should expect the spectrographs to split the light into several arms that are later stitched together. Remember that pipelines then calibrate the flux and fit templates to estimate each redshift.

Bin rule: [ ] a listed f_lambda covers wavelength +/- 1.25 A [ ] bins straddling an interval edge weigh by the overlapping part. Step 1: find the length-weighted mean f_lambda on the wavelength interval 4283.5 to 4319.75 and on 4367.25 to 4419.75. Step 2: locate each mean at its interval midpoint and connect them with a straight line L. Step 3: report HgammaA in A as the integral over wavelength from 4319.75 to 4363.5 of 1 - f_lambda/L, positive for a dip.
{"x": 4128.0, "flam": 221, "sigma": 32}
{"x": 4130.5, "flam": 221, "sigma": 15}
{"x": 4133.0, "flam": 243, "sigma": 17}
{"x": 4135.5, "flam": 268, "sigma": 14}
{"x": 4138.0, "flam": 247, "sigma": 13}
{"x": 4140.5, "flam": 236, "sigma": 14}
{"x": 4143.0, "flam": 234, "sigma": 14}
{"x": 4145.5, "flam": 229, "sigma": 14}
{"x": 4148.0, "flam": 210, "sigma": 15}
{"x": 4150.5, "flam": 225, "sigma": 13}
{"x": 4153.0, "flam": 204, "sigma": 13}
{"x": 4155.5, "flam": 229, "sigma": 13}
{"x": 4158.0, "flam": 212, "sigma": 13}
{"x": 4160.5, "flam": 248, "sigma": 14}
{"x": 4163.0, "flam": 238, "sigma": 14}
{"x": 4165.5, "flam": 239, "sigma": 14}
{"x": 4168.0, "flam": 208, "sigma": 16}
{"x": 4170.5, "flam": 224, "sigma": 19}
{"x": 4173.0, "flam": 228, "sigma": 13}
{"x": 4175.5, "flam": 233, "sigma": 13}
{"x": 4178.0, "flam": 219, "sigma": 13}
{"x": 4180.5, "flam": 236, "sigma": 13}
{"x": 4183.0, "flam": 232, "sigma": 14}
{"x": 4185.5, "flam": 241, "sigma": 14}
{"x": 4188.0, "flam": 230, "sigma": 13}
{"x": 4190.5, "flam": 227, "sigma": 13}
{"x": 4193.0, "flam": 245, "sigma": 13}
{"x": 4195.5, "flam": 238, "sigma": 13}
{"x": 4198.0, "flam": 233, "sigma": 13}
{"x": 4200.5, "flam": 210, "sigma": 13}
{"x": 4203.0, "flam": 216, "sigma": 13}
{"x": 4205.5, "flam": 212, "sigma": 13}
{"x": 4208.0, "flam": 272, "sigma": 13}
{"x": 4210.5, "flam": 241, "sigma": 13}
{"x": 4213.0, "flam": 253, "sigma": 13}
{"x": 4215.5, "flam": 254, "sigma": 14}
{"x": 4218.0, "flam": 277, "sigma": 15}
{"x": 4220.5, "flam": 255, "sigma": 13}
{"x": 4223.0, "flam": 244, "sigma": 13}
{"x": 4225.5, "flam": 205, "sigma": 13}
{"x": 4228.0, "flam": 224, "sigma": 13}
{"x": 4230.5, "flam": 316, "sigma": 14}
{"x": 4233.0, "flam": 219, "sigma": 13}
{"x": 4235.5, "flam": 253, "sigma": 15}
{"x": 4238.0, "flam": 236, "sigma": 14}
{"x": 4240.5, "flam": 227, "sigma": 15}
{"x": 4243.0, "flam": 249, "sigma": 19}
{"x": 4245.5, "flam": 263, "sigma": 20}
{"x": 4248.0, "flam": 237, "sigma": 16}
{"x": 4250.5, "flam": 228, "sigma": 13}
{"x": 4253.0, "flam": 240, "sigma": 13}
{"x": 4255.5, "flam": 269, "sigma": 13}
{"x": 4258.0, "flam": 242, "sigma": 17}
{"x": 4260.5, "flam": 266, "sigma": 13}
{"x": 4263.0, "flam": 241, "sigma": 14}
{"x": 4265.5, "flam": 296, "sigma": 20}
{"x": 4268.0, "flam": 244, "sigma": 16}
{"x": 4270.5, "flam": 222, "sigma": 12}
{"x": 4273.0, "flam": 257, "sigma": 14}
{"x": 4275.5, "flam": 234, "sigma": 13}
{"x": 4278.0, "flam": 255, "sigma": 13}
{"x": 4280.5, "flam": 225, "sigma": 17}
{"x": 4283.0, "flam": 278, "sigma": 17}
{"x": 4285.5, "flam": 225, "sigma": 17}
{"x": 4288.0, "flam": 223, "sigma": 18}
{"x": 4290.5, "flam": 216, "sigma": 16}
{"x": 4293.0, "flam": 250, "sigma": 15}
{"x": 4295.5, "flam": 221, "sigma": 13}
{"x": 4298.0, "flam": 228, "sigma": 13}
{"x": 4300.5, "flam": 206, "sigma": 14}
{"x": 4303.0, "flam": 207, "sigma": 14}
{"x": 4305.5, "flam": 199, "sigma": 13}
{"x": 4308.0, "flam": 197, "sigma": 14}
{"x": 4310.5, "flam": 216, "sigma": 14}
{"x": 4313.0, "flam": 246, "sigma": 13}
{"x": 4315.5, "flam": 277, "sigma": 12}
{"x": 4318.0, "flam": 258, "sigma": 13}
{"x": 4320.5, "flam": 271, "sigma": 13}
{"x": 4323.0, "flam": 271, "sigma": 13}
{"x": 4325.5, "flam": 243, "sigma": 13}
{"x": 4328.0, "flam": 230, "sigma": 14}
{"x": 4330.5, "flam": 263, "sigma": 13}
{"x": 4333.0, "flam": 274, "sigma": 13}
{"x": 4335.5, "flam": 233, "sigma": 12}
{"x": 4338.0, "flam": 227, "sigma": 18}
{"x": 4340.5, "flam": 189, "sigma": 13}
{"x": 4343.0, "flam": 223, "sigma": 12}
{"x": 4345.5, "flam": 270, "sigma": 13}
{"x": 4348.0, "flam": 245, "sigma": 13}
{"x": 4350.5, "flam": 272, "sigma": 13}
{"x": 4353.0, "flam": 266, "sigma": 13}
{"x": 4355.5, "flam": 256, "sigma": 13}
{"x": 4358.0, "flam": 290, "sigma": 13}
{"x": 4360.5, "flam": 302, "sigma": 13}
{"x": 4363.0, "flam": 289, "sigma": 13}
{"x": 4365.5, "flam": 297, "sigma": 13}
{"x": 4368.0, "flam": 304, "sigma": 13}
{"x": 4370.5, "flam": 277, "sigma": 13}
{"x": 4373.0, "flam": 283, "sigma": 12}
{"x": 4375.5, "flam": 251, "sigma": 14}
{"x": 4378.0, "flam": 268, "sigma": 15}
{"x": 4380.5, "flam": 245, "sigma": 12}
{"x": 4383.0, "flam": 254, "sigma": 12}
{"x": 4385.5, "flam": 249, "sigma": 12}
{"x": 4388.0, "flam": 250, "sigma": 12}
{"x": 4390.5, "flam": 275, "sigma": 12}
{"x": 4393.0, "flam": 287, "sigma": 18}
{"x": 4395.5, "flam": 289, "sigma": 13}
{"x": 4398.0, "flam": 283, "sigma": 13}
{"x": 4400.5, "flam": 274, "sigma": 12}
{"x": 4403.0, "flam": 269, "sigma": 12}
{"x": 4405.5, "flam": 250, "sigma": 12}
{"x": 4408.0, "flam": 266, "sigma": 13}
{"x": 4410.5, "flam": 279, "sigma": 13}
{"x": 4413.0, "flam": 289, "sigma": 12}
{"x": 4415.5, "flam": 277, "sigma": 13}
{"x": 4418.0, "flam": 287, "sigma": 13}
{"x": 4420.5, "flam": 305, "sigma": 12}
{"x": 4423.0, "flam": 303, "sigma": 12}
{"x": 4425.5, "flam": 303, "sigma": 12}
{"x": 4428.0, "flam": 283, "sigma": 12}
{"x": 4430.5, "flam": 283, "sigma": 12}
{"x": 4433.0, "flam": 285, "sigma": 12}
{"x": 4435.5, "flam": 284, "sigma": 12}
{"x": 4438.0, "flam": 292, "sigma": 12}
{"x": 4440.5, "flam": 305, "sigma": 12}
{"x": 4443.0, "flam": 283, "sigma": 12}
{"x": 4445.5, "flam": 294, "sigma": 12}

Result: -1.5 A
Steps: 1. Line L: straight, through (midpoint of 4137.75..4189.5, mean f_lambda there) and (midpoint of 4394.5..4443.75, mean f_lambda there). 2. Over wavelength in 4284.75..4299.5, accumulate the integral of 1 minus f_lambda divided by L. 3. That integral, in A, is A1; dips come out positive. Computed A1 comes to 1.7 A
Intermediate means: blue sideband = 228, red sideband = 284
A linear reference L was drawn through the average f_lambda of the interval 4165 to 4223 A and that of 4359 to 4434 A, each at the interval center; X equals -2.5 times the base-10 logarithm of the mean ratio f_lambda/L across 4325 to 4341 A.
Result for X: 0.11 mag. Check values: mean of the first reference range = 236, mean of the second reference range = 279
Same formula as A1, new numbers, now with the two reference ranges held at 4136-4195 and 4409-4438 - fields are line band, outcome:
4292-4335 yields 4.1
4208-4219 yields -0.8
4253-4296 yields 1.6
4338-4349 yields 1.6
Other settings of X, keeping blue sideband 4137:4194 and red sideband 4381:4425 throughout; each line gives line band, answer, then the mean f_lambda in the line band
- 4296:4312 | 0.22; 210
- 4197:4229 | 0.00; 238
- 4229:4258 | -0.02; 248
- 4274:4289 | 0.05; 241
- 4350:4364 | -0.05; 279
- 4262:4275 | -0.01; 251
